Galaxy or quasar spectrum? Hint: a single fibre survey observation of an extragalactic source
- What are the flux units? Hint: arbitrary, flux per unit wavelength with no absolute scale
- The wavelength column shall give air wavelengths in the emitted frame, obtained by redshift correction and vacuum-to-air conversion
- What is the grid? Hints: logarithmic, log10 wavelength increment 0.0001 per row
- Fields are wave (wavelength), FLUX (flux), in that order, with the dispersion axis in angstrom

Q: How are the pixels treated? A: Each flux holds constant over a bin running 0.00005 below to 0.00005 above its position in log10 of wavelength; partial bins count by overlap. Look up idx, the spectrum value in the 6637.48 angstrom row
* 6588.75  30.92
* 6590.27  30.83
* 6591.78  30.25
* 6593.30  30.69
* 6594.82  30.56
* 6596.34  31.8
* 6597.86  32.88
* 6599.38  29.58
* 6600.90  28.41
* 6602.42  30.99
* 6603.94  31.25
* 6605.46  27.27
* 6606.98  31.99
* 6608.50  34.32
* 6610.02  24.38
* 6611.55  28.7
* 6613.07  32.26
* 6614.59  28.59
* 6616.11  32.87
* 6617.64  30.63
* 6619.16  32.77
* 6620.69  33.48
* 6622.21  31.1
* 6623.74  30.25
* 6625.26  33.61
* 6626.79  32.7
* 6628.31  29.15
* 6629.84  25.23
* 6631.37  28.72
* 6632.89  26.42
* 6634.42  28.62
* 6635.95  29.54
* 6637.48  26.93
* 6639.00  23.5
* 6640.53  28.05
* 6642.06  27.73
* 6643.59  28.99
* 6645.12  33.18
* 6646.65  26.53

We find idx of 26.93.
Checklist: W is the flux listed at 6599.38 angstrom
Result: 29.58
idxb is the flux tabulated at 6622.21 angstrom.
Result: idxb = 31.1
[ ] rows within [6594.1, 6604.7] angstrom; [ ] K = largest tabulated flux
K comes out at 32.88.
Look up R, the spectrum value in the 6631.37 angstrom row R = 28.72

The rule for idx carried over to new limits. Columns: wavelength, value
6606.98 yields 31.99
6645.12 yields 33.18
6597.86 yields 32.88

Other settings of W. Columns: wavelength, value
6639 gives 23.5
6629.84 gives 25.23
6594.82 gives 30.56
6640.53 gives 28.05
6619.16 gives 32.77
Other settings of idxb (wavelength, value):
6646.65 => 26.53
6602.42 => 30.99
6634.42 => 28.62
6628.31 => 29.15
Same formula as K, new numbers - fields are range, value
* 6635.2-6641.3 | 29.54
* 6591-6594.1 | 30.69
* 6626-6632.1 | 32.7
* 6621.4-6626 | 33.61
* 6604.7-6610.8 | 34.32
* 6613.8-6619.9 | 32.87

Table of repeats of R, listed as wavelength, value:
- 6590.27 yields 30.83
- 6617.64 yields 30.63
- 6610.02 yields 24.38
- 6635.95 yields 29.54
